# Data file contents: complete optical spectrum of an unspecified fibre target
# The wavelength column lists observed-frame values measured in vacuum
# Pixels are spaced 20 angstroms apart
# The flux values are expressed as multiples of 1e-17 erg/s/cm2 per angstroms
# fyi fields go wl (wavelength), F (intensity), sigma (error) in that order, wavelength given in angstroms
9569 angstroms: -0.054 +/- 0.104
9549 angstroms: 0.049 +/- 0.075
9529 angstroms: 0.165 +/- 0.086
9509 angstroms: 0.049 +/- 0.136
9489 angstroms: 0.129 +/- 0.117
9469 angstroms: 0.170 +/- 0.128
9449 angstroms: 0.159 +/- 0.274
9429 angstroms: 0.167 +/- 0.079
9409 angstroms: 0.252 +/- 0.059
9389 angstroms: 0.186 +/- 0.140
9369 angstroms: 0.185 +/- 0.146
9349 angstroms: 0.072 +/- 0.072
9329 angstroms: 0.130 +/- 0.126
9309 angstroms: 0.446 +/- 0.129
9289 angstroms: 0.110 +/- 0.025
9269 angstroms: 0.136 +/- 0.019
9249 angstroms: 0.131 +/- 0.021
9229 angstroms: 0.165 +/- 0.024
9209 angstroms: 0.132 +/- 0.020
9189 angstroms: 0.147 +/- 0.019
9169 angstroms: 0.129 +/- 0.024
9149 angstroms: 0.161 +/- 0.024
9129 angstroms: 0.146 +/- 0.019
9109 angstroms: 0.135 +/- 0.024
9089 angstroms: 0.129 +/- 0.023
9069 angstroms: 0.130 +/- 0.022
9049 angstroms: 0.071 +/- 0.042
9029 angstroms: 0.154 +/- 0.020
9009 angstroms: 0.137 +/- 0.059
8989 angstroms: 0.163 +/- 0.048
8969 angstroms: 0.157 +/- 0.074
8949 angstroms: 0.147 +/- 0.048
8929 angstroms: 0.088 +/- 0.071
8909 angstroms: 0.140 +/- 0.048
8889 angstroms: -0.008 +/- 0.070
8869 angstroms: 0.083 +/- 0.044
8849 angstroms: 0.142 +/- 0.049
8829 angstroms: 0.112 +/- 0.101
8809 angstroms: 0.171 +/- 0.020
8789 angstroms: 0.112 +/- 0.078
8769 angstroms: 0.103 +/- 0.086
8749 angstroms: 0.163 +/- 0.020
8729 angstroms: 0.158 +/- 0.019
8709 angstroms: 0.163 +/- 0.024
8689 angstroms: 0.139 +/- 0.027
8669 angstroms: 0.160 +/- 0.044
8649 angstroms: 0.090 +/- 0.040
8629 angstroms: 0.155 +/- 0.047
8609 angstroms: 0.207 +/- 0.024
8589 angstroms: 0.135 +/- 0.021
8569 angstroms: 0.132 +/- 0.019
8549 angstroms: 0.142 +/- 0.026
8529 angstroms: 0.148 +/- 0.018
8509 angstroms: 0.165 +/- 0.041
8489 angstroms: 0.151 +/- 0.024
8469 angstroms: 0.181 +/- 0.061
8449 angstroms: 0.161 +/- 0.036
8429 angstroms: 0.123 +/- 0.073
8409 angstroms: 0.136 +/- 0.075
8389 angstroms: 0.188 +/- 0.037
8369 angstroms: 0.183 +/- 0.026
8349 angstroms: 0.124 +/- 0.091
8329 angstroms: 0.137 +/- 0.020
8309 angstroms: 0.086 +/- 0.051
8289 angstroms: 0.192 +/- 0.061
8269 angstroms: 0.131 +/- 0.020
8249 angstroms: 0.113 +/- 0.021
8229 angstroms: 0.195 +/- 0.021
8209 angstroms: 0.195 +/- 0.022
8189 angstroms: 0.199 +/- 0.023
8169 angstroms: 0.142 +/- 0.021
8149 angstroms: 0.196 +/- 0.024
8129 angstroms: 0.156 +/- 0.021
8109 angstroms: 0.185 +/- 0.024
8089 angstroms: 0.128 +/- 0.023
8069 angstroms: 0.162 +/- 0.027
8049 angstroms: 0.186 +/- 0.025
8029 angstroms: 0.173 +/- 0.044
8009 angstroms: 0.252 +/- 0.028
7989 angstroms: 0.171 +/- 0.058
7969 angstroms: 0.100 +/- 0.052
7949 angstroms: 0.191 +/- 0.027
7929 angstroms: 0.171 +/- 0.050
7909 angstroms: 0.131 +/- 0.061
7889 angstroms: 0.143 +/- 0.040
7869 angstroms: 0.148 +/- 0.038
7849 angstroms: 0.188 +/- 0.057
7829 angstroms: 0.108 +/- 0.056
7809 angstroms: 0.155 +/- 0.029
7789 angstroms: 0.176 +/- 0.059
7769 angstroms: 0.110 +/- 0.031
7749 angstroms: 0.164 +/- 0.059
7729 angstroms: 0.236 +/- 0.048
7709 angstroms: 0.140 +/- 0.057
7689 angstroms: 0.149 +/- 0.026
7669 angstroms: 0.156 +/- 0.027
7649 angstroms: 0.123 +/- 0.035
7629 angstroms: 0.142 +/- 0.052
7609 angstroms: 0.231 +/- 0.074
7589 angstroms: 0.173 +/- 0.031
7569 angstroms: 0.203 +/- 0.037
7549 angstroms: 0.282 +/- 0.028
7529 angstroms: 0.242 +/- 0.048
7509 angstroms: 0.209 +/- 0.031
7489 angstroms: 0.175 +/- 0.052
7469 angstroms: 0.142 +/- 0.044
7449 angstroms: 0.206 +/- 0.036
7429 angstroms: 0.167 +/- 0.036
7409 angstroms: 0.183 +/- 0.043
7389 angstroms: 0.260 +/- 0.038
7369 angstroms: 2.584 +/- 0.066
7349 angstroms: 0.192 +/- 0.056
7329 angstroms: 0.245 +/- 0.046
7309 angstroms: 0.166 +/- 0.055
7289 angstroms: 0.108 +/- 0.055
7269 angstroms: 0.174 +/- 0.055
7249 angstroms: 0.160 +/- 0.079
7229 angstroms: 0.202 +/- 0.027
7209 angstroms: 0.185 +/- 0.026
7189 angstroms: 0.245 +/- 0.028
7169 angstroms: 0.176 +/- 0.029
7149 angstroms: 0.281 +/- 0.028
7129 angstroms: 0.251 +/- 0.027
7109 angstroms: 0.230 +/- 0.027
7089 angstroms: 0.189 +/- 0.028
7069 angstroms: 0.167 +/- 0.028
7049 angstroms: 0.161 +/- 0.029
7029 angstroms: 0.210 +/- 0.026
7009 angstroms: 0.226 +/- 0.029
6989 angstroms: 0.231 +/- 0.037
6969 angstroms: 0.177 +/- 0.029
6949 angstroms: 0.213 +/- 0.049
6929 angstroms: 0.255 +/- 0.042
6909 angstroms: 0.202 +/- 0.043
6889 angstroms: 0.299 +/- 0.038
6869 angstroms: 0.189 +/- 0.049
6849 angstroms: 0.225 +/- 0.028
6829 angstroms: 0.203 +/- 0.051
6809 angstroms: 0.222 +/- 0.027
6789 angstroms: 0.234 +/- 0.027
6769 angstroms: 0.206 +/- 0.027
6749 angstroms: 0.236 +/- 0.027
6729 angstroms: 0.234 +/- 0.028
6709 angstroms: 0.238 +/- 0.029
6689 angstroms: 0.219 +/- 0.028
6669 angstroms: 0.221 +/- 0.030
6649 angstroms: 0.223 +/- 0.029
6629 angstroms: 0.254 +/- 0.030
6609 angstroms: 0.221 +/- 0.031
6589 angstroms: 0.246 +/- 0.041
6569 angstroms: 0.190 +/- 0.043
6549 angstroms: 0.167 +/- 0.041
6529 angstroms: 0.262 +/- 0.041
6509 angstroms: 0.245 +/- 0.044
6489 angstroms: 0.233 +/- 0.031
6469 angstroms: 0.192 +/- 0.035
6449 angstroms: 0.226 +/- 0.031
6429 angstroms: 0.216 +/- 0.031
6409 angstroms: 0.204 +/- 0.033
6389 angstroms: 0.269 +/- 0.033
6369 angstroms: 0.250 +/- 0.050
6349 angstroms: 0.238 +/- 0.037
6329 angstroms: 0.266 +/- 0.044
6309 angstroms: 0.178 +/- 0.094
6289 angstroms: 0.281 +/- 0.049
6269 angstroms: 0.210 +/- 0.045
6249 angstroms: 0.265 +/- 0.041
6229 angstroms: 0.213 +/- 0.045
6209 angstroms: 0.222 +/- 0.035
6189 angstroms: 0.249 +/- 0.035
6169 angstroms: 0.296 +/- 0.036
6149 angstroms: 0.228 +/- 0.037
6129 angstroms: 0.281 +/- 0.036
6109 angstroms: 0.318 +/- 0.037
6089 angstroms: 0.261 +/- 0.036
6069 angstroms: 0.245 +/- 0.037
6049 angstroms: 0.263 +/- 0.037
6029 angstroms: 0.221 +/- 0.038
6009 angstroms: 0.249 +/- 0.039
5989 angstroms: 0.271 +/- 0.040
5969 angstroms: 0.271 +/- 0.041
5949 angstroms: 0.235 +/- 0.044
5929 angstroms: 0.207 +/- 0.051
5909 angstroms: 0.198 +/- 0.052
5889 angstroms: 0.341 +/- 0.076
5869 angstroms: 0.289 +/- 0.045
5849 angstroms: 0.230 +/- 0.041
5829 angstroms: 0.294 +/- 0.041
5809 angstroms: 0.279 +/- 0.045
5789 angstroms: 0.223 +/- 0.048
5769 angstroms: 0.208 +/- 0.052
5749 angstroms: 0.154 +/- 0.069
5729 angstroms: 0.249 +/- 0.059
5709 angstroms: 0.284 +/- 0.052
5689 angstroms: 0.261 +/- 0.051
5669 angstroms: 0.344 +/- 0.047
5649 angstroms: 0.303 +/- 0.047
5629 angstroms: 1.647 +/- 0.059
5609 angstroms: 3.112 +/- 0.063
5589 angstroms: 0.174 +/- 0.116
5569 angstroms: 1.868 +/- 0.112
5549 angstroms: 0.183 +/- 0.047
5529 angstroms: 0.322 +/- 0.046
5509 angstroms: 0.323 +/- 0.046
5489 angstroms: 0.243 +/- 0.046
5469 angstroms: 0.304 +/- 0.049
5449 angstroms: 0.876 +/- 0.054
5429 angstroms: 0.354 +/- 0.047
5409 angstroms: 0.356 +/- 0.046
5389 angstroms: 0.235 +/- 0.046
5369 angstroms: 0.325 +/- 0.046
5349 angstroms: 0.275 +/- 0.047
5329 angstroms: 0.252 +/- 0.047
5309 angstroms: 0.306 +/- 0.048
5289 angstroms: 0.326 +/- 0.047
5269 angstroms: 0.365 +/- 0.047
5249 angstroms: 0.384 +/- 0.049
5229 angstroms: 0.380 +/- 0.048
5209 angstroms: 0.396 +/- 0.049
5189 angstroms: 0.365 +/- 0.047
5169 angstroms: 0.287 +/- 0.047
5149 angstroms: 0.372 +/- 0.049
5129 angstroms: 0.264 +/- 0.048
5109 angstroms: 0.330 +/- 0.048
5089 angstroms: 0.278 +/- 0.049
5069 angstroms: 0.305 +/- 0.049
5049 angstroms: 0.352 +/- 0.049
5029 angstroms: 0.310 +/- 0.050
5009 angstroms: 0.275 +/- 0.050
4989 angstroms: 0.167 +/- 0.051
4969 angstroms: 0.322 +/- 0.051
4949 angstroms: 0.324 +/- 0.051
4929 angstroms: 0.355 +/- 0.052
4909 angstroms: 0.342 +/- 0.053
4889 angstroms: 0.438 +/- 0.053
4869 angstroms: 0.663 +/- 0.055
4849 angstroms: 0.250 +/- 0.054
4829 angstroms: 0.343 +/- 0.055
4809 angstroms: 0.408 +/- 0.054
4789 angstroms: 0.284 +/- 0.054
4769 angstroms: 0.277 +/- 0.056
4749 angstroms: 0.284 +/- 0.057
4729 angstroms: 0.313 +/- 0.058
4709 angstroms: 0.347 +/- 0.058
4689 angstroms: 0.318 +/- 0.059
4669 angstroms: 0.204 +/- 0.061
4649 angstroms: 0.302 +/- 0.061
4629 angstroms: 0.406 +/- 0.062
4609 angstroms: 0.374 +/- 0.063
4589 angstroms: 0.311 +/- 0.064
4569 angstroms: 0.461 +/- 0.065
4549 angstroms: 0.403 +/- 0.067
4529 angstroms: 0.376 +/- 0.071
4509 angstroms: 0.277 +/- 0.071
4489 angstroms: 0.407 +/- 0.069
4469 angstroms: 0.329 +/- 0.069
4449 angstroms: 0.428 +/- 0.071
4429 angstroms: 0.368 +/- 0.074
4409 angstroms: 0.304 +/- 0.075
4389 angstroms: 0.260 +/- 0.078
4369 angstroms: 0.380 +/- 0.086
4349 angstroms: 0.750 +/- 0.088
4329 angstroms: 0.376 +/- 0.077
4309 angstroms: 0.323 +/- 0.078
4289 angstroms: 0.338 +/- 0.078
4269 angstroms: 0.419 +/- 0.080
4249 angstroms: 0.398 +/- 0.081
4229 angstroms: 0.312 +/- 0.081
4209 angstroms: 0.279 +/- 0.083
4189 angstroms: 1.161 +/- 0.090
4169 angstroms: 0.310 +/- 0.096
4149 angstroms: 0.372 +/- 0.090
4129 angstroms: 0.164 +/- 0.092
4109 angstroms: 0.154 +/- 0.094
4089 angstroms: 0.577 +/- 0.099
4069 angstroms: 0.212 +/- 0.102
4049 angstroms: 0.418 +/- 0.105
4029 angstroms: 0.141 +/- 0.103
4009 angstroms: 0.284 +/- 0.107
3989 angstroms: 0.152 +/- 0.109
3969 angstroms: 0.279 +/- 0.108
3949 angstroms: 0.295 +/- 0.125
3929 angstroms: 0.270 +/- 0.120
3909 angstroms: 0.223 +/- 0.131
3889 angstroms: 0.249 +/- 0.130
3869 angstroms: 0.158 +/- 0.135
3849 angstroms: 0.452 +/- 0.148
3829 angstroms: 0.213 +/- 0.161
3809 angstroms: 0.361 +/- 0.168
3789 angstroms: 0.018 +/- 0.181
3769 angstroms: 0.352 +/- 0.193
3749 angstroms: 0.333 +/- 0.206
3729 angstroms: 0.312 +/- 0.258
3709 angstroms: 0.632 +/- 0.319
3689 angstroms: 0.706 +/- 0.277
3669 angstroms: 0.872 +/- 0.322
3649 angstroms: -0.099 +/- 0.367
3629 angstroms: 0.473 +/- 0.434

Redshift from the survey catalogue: 0.12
